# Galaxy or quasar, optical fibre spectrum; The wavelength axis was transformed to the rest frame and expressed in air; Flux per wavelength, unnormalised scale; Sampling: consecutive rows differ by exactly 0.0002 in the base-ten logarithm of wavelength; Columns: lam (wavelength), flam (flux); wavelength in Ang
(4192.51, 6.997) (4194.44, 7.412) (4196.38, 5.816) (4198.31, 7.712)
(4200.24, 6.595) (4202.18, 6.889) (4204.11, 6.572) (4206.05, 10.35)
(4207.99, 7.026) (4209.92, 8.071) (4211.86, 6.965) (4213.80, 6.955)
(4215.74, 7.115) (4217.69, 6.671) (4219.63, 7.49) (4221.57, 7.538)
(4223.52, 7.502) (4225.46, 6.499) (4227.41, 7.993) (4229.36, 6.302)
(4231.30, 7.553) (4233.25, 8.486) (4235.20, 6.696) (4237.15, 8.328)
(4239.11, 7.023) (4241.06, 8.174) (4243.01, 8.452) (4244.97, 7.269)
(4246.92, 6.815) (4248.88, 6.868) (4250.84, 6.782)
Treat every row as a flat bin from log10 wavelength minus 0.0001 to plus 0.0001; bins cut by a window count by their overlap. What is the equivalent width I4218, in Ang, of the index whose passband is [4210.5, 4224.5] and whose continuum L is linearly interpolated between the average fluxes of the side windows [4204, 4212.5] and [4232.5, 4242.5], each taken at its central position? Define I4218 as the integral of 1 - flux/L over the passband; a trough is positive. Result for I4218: 1.2 Ang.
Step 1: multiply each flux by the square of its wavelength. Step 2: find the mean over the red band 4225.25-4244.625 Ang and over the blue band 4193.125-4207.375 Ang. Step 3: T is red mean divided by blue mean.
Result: 1.1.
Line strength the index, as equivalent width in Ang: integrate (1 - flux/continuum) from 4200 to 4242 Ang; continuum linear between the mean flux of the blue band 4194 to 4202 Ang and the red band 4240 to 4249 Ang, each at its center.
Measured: -1.2 Ang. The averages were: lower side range 6.84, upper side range 7.57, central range 7.41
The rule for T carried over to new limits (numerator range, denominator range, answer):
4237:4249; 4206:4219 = 1.04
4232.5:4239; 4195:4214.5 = 1.07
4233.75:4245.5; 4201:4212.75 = 1.02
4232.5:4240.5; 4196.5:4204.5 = 1.13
